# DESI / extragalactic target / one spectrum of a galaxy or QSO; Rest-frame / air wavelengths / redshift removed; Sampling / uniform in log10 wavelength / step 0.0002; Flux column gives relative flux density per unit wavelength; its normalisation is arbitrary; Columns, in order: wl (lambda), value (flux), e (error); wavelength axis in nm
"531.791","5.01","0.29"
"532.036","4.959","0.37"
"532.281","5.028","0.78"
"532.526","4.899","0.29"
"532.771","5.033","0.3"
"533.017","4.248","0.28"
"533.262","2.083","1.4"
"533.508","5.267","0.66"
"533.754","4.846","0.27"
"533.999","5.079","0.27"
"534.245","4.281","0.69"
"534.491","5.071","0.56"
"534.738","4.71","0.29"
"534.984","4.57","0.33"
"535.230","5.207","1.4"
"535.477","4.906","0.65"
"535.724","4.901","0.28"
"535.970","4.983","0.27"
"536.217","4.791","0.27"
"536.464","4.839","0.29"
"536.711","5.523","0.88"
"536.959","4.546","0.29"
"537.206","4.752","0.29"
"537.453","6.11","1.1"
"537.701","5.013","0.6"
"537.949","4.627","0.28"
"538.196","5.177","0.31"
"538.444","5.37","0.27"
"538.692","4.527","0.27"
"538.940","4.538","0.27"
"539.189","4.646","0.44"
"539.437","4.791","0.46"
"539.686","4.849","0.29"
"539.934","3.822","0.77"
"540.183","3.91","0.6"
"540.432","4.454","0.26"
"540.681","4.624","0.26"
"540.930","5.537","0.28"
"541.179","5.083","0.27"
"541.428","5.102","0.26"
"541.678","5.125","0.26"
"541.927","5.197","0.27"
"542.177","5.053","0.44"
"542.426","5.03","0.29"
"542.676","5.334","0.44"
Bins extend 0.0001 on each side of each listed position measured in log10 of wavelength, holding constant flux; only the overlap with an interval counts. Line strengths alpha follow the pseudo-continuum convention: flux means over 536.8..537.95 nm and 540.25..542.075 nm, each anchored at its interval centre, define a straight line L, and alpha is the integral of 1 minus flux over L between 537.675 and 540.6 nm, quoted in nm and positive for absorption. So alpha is 0.230 nm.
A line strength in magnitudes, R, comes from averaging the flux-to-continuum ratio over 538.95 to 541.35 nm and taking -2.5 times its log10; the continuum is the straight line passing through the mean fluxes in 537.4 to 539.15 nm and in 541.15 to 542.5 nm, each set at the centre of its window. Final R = 0.09 mag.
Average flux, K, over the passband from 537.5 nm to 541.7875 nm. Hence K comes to 4.8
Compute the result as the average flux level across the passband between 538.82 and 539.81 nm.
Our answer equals 4.7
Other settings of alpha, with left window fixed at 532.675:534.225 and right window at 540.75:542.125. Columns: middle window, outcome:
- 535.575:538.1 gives -0.147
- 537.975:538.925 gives -0.008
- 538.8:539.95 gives 0.088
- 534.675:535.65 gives -0.061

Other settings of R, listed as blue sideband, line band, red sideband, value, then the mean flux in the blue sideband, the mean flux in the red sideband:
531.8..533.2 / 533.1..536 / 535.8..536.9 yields 0.053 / 4.73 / 5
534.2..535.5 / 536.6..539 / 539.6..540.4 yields -0.131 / 4.81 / 4.19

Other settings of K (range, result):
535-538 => 5.01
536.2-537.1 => 4.94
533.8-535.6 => 4.83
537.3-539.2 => 5.02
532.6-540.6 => 4.73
